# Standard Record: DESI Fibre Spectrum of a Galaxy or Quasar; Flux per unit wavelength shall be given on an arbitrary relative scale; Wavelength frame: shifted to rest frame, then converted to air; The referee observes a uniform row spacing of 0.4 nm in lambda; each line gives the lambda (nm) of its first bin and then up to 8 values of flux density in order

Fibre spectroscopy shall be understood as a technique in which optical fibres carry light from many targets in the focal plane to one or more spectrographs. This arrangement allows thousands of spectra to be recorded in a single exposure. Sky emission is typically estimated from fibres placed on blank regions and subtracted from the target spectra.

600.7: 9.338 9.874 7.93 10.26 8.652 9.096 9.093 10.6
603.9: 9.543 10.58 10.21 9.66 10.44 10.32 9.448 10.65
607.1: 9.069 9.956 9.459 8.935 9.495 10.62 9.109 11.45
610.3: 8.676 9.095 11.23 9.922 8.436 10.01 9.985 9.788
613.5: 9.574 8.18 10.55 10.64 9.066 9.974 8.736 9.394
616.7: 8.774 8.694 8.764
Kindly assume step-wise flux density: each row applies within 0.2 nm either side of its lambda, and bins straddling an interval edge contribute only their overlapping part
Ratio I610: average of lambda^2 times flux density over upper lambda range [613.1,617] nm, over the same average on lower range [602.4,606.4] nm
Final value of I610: 1.0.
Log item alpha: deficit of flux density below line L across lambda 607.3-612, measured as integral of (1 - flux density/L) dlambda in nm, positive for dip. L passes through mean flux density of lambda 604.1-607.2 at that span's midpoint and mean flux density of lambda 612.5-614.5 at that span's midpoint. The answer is 0.06 nm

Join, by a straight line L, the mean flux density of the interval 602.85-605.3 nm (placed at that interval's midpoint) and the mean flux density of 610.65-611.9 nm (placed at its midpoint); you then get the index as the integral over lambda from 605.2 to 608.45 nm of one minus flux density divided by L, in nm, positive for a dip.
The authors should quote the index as 0.05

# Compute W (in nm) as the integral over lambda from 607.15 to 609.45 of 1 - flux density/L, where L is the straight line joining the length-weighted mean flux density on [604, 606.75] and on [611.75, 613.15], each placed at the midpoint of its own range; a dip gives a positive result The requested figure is 0.07 nm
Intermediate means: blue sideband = 10.1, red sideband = 9.57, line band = 9.61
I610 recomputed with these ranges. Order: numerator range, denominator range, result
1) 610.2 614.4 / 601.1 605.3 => 1.03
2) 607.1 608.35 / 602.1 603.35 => 1.07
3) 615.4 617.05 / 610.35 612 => 0.96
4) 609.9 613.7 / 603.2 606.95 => 0.98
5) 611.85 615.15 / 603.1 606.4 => 0.99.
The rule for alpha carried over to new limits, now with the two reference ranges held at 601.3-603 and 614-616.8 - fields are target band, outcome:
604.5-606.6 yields -0.21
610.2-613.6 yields -0.09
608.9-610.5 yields -0.11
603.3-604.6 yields -0.17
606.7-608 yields -0.06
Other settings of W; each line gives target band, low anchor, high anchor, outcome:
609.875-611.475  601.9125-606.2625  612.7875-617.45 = -0.064 nm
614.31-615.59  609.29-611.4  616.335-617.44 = -0.115 nm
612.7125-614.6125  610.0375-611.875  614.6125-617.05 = -0.031 nm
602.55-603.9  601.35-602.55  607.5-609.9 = -0.070 nm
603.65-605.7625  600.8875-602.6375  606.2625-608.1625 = -0.143 nm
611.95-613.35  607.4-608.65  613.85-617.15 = -0.051 nm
